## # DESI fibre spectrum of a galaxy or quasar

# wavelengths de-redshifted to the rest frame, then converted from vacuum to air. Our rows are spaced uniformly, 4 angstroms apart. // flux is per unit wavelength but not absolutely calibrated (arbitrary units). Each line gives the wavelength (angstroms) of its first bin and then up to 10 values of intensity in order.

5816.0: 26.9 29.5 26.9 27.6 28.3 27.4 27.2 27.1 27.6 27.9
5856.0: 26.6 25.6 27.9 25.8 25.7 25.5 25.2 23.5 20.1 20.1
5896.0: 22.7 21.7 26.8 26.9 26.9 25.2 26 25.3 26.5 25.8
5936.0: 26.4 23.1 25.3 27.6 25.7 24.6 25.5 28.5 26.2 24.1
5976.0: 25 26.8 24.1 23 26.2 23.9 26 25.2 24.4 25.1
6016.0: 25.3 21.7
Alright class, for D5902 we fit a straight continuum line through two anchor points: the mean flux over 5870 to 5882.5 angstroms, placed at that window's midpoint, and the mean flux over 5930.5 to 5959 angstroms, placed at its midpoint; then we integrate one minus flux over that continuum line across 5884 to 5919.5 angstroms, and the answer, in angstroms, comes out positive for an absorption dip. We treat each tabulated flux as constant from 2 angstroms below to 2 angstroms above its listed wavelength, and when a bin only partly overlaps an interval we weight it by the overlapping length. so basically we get 2.2 angstroms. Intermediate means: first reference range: 25.4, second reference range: 25.5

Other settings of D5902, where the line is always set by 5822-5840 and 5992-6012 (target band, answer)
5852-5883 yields 1.0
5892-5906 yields 1.7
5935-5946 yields 0.5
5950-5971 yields -0.3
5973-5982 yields -0.1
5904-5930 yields 0.1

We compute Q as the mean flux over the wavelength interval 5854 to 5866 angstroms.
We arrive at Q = 26.7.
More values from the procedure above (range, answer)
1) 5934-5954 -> 25.6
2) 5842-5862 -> 27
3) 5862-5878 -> 26.2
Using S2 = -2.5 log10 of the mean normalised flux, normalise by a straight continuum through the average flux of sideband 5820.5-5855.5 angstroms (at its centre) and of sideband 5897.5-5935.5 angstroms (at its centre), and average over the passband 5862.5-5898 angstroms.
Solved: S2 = 0.11 mag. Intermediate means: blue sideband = 27.5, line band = 24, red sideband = 25.7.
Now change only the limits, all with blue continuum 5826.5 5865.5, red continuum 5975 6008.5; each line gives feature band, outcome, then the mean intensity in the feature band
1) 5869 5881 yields 0.055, 25.5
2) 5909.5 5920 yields 0.005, 26.1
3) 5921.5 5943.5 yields 0.021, 25.4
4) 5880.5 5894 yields 0.225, 21.7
